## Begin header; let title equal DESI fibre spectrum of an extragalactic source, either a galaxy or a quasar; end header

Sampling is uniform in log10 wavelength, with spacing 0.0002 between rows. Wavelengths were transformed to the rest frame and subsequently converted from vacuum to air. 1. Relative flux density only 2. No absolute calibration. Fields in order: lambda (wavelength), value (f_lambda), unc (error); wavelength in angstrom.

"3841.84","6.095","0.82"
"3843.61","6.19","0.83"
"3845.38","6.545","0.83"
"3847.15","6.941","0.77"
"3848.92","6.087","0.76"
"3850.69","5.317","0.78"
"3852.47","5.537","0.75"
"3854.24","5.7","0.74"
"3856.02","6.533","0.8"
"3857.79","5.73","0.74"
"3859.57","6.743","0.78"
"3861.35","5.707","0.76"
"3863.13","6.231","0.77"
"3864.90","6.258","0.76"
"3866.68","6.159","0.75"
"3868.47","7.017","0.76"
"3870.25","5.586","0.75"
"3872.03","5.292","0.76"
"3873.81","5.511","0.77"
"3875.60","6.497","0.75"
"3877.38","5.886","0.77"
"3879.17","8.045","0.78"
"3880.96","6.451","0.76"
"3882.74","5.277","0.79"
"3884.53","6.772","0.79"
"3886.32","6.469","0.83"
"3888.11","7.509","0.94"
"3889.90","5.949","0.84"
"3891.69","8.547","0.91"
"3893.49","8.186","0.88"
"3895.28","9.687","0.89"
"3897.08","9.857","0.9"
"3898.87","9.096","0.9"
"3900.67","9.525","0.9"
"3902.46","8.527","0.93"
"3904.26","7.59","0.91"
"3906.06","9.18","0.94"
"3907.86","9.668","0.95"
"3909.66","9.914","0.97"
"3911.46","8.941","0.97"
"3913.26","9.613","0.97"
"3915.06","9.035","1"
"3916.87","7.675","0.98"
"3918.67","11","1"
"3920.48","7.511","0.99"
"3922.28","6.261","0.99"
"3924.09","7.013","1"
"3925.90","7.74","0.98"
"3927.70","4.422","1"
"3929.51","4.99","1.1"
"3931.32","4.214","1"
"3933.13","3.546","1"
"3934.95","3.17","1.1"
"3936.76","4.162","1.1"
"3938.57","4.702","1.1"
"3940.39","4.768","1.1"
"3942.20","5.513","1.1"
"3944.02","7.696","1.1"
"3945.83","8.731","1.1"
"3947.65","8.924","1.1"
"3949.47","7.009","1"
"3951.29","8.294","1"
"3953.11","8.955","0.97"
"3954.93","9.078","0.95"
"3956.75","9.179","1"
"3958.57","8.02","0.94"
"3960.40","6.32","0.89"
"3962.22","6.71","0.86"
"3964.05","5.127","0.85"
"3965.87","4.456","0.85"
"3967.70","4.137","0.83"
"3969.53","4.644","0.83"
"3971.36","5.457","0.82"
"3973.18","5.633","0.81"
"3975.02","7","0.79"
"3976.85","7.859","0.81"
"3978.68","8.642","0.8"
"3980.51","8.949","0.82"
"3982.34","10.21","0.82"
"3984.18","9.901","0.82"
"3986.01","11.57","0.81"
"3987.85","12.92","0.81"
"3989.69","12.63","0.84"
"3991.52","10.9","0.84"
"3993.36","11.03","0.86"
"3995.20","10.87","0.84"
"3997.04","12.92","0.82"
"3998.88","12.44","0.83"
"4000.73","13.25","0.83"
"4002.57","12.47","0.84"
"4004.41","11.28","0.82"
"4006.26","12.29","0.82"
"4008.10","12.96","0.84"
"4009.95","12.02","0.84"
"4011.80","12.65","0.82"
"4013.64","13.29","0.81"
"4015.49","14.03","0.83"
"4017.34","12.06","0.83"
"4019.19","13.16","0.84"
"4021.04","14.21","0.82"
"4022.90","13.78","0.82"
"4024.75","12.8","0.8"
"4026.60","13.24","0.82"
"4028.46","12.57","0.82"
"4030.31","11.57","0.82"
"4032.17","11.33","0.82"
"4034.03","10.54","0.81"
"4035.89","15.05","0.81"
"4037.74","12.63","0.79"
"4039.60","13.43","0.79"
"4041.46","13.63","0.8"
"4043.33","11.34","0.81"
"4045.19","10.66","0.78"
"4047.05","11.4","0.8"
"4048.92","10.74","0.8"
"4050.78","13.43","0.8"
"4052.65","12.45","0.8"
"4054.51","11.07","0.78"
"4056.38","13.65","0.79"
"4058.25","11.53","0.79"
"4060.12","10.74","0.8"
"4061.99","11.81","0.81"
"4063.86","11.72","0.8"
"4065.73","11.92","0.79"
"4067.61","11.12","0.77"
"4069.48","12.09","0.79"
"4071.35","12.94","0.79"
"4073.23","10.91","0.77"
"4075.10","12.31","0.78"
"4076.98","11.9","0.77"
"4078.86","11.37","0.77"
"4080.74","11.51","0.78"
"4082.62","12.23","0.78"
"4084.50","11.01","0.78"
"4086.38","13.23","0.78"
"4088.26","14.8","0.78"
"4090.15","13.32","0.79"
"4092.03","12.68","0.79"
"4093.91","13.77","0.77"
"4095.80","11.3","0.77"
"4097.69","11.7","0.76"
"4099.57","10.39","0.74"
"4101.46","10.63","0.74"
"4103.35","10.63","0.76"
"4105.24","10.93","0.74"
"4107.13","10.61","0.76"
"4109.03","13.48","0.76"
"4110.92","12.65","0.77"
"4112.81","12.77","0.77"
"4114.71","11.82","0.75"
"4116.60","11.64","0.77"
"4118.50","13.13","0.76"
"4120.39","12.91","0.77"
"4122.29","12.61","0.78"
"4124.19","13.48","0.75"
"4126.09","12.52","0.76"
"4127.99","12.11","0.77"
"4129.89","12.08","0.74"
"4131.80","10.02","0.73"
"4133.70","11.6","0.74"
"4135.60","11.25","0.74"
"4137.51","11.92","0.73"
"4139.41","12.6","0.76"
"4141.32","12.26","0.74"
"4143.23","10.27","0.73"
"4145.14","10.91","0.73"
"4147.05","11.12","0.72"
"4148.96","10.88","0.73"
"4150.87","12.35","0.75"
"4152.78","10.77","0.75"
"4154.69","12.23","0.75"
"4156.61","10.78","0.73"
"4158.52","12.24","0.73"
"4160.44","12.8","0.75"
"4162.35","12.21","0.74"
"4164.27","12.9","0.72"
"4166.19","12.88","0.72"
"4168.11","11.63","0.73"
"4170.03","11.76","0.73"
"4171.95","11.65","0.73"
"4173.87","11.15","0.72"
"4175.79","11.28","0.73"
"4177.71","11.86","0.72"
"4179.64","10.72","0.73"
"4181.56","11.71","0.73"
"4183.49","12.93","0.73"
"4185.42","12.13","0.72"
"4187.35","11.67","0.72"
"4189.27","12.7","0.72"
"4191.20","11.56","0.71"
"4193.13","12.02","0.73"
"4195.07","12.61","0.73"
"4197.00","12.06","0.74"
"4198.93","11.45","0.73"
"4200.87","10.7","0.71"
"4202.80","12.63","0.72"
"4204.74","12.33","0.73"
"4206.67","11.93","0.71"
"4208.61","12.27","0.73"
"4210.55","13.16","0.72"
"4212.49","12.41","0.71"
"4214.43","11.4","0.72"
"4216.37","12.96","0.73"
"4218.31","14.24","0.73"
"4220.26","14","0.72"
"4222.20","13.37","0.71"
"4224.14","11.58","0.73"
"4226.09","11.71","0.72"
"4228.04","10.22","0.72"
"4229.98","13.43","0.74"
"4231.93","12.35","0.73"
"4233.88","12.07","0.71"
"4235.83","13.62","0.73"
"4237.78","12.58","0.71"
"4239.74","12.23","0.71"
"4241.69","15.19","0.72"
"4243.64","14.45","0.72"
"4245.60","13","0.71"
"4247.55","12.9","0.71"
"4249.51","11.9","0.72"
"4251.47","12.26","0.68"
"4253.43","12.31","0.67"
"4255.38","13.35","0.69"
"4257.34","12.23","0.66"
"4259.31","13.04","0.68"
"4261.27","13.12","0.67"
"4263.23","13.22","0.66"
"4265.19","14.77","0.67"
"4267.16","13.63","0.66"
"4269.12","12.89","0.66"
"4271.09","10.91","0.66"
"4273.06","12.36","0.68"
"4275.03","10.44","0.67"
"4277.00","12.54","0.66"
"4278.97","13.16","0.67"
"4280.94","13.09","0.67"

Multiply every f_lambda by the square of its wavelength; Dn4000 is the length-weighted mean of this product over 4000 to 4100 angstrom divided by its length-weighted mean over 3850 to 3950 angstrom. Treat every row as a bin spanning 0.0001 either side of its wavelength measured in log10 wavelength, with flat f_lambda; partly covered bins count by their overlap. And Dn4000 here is 1.91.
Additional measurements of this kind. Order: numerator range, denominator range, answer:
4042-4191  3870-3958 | 1.80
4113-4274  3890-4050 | 1.45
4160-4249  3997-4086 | 1.09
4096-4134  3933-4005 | 1.54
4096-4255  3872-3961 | 1.88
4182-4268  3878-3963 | 1.98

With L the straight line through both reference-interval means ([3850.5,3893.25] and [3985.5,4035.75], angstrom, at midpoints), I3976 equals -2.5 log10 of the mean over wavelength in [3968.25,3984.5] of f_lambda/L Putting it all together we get 0.42 mag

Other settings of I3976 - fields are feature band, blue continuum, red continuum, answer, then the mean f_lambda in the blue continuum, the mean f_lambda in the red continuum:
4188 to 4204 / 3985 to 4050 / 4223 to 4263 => 0.06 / 12.4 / 12.7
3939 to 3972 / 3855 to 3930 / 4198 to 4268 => 0.22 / 7.39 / 12.7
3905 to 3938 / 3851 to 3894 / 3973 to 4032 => 0.16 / 6.37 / 11.7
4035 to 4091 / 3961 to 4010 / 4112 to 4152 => -0.13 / 9.51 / 11.9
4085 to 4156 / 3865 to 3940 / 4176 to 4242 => -0.11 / 7.1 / 12.3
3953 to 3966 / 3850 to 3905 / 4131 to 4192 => 0.14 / 6.88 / 11.7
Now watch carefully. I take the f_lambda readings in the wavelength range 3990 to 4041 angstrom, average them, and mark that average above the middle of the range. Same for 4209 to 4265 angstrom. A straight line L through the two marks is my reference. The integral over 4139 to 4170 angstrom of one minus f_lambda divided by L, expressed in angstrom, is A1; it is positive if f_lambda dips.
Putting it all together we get 2.28 angstrom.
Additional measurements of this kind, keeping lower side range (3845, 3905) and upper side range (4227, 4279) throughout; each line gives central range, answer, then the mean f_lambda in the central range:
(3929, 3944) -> 6.2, 4.56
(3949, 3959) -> -0.5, 8.51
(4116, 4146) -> -3.1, 12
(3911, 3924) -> -1.7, 8.47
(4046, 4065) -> -4.3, 11.8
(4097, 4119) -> -2.5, 11.7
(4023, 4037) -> -4.9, 12.5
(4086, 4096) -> -3.0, 13.3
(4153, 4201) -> -1.5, 11.9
